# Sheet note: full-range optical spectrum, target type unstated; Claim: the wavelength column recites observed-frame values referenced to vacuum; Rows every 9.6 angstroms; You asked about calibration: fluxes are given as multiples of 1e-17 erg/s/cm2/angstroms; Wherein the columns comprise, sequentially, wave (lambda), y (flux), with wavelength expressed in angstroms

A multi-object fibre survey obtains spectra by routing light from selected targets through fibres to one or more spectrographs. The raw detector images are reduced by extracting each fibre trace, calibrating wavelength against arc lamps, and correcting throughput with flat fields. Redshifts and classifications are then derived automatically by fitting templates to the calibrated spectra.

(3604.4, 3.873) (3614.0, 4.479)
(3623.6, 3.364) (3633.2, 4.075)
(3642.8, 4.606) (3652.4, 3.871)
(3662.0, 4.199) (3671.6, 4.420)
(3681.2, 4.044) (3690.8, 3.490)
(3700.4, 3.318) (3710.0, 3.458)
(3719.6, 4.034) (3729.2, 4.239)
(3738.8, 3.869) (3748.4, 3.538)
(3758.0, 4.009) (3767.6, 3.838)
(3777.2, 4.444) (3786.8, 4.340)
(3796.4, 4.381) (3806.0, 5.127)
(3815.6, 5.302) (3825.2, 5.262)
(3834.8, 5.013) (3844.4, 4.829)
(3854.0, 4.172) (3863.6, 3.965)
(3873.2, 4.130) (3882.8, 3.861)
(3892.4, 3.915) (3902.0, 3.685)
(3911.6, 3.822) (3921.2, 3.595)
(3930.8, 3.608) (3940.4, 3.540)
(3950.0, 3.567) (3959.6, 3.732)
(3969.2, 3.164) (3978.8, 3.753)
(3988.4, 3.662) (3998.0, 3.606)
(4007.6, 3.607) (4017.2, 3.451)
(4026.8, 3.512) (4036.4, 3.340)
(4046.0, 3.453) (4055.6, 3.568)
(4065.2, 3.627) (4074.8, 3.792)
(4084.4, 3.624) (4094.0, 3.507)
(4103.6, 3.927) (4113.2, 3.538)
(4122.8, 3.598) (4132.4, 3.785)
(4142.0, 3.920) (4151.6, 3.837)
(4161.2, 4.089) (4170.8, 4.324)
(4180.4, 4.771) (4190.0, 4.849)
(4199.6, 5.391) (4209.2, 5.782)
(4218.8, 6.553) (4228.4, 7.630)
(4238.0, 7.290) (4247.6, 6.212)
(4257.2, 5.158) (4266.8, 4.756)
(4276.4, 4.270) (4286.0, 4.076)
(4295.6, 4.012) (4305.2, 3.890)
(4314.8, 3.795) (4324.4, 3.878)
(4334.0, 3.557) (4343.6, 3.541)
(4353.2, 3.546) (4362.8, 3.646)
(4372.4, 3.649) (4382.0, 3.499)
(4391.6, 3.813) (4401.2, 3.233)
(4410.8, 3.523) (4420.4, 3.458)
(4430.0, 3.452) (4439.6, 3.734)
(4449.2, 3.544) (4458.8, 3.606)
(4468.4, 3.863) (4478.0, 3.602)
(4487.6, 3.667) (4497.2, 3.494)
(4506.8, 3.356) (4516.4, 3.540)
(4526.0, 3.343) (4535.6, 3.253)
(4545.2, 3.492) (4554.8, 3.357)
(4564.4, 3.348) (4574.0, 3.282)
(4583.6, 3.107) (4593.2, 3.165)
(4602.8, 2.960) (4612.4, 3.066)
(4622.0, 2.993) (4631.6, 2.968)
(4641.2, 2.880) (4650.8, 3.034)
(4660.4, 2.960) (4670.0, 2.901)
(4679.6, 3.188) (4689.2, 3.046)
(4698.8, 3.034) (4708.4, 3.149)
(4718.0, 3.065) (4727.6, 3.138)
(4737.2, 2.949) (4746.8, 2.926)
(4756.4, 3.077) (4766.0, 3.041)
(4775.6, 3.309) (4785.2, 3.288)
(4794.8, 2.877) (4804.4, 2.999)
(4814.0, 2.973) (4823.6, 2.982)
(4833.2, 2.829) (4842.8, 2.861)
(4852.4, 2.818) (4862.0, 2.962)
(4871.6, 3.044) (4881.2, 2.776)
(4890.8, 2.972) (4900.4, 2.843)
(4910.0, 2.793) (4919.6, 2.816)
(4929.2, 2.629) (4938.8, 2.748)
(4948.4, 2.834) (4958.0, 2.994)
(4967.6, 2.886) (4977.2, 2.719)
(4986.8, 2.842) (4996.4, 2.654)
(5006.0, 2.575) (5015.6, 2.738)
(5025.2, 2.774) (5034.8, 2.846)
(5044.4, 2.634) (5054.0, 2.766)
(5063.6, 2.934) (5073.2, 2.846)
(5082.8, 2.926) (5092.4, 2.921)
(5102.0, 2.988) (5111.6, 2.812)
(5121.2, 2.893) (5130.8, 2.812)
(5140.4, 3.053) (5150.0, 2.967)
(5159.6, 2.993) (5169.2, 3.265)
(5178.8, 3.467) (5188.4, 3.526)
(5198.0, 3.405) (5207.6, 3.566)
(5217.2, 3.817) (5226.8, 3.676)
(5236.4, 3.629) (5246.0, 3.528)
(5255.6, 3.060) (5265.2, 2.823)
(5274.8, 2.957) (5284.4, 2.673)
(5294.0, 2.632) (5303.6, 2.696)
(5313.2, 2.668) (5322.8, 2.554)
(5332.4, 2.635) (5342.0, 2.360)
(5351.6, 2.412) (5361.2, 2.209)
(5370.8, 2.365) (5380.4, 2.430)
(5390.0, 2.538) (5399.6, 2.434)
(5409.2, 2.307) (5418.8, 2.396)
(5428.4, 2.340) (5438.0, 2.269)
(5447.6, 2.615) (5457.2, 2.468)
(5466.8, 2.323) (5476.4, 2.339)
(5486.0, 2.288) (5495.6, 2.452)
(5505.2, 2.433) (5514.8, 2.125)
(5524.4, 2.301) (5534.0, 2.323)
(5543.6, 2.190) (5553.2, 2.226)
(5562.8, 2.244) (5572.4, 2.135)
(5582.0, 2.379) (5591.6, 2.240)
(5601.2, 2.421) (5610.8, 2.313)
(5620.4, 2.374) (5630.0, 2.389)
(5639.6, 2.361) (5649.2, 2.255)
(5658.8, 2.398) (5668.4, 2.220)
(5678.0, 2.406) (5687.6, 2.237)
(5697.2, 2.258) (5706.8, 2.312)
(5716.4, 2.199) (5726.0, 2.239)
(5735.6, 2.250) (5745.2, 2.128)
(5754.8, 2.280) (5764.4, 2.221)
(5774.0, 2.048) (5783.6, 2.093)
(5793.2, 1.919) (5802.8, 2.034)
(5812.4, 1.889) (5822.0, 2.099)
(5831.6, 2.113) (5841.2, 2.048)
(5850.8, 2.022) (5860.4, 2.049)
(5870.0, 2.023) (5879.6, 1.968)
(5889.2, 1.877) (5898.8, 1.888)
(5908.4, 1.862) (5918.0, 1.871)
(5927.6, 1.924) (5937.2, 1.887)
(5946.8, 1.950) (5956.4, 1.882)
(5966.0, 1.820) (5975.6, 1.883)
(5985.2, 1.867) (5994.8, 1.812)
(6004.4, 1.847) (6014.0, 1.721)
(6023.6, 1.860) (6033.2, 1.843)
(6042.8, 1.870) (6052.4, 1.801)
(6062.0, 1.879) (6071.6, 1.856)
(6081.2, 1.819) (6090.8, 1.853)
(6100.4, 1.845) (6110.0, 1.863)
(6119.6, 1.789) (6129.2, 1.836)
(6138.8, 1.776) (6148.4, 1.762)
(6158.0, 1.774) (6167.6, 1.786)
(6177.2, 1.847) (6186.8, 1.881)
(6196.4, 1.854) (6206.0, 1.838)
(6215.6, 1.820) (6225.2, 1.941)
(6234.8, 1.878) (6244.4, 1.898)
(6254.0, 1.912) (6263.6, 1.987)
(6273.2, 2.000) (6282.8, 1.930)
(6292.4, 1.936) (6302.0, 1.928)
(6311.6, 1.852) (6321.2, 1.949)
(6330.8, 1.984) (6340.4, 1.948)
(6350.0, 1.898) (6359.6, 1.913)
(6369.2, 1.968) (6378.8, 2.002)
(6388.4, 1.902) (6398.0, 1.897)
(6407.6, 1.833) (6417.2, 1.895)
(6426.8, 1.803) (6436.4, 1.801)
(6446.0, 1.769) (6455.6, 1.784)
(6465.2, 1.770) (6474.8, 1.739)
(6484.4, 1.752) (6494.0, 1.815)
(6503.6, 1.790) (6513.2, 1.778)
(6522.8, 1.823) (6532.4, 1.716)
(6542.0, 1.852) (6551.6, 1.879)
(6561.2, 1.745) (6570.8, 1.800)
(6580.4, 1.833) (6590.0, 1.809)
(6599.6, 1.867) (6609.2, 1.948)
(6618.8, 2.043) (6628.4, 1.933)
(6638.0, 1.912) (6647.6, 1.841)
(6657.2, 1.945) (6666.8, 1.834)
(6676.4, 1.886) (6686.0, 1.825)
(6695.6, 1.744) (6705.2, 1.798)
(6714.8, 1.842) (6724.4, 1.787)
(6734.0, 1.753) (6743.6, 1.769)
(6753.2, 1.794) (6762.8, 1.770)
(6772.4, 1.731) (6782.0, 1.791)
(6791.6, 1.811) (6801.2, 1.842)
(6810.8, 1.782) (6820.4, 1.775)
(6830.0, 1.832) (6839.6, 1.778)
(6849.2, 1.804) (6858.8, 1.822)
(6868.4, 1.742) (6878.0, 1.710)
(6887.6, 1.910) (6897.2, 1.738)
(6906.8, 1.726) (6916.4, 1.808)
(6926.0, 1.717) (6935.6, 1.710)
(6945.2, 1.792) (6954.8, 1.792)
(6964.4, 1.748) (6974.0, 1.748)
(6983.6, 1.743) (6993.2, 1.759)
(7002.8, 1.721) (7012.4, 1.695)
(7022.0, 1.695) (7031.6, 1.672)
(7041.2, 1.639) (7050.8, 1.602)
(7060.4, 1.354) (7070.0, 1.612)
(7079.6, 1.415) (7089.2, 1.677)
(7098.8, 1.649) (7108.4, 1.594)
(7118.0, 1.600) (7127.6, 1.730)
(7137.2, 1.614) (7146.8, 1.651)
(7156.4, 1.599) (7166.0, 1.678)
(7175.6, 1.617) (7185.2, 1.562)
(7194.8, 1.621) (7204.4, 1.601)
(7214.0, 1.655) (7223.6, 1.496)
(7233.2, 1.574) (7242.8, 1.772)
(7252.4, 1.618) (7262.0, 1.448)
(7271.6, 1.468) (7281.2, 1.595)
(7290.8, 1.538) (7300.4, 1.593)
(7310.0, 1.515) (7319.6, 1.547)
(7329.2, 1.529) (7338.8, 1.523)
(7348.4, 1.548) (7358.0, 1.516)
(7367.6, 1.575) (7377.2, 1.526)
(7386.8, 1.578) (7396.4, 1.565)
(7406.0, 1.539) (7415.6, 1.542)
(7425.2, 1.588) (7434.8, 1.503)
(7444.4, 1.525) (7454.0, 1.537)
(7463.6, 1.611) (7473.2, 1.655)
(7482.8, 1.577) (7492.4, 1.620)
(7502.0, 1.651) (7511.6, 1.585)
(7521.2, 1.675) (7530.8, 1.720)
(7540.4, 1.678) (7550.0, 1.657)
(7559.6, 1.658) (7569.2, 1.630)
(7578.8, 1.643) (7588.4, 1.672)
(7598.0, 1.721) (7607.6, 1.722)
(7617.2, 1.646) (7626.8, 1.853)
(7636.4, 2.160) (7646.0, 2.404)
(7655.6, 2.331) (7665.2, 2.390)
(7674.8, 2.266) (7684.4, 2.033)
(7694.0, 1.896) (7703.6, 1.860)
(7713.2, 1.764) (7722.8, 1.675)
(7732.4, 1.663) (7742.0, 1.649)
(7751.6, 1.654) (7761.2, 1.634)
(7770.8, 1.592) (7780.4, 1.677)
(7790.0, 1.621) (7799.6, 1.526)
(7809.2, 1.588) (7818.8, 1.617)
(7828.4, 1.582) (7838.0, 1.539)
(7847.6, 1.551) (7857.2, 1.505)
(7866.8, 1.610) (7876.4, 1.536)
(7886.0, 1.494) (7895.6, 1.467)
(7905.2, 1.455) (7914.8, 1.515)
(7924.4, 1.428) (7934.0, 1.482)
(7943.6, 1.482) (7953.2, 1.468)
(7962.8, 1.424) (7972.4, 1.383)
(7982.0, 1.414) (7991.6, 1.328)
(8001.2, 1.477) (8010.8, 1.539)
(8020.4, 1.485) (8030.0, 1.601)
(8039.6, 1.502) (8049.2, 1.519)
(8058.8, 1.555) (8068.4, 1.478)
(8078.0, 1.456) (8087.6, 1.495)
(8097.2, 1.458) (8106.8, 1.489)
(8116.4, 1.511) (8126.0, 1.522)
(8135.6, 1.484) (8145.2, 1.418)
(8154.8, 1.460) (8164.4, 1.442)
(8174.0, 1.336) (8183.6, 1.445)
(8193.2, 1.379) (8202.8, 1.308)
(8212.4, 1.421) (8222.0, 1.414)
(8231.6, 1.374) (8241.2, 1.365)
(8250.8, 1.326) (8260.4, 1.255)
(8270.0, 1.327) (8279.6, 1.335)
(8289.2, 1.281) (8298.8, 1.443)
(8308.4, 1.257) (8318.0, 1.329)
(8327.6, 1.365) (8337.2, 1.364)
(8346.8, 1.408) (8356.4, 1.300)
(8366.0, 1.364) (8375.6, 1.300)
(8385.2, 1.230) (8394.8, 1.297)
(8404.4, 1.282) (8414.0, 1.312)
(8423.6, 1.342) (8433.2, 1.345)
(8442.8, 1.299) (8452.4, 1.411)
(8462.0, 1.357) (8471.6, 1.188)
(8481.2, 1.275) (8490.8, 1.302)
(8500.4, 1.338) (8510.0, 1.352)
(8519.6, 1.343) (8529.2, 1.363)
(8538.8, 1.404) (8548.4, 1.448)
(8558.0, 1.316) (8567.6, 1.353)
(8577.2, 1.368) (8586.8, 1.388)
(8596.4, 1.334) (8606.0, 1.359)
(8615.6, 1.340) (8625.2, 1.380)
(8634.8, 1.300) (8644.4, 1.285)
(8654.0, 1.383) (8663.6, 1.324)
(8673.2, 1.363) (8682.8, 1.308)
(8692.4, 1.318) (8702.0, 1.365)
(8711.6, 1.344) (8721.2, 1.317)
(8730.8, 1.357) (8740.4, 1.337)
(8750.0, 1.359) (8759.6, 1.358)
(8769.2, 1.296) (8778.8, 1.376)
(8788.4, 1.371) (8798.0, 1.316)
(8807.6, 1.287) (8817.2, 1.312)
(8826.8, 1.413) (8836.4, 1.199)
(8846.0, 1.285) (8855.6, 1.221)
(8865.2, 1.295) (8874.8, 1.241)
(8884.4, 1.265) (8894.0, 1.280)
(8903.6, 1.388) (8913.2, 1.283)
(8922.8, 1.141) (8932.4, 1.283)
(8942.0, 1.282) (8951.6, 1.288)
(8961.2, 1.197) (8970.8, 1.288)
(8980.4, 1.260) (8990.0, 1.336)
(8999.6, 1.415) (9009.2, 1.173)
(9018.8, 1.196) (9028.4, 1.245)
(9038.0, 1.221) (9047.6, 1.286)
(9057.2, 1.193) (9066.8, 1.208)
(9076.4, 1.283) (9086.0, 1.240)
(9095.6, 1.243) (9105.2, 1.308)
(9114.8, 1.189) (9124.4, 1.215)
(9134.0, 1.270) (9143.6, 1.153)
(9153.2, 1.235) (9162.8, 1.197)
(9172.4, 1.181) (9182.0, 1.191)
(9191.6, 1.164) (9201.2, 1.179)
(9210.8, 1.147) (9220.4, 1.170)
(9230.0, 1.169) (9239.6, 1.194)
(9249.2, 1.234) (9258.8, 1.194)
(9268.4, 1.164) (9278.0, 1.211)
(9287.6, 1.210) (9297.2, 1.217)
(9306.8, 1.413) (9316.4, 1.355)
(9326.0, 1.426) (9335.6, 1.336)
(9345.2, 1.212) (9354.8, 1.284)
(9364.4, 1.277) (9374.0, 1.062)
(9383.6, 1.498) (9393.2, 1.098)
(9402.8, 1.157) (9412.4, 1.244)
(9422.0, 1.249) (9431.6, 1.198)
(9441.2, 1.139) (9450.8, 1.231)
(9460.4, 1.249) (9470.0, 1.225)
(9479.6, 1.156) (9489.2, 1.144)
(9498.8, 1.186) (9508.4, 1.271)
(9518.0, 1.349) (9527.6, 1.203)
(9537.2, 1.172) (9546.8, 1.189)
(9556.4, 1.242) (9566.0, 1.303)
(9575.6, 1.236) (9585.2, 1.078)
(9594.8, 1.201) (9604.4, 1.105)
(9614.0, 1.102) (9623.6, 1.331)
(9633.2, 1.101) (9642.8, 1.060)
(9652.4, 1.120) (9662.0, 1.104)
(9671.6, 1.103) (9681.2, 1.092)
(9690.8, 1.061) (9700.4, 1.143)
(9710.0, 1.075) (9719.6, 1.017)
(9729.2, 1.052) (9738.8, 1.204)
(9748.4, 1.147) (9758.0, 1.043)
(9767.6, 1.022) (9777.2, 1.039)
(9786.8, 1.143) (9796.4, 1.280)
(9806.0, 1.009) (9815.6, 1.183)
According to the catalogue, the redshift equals 1.74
